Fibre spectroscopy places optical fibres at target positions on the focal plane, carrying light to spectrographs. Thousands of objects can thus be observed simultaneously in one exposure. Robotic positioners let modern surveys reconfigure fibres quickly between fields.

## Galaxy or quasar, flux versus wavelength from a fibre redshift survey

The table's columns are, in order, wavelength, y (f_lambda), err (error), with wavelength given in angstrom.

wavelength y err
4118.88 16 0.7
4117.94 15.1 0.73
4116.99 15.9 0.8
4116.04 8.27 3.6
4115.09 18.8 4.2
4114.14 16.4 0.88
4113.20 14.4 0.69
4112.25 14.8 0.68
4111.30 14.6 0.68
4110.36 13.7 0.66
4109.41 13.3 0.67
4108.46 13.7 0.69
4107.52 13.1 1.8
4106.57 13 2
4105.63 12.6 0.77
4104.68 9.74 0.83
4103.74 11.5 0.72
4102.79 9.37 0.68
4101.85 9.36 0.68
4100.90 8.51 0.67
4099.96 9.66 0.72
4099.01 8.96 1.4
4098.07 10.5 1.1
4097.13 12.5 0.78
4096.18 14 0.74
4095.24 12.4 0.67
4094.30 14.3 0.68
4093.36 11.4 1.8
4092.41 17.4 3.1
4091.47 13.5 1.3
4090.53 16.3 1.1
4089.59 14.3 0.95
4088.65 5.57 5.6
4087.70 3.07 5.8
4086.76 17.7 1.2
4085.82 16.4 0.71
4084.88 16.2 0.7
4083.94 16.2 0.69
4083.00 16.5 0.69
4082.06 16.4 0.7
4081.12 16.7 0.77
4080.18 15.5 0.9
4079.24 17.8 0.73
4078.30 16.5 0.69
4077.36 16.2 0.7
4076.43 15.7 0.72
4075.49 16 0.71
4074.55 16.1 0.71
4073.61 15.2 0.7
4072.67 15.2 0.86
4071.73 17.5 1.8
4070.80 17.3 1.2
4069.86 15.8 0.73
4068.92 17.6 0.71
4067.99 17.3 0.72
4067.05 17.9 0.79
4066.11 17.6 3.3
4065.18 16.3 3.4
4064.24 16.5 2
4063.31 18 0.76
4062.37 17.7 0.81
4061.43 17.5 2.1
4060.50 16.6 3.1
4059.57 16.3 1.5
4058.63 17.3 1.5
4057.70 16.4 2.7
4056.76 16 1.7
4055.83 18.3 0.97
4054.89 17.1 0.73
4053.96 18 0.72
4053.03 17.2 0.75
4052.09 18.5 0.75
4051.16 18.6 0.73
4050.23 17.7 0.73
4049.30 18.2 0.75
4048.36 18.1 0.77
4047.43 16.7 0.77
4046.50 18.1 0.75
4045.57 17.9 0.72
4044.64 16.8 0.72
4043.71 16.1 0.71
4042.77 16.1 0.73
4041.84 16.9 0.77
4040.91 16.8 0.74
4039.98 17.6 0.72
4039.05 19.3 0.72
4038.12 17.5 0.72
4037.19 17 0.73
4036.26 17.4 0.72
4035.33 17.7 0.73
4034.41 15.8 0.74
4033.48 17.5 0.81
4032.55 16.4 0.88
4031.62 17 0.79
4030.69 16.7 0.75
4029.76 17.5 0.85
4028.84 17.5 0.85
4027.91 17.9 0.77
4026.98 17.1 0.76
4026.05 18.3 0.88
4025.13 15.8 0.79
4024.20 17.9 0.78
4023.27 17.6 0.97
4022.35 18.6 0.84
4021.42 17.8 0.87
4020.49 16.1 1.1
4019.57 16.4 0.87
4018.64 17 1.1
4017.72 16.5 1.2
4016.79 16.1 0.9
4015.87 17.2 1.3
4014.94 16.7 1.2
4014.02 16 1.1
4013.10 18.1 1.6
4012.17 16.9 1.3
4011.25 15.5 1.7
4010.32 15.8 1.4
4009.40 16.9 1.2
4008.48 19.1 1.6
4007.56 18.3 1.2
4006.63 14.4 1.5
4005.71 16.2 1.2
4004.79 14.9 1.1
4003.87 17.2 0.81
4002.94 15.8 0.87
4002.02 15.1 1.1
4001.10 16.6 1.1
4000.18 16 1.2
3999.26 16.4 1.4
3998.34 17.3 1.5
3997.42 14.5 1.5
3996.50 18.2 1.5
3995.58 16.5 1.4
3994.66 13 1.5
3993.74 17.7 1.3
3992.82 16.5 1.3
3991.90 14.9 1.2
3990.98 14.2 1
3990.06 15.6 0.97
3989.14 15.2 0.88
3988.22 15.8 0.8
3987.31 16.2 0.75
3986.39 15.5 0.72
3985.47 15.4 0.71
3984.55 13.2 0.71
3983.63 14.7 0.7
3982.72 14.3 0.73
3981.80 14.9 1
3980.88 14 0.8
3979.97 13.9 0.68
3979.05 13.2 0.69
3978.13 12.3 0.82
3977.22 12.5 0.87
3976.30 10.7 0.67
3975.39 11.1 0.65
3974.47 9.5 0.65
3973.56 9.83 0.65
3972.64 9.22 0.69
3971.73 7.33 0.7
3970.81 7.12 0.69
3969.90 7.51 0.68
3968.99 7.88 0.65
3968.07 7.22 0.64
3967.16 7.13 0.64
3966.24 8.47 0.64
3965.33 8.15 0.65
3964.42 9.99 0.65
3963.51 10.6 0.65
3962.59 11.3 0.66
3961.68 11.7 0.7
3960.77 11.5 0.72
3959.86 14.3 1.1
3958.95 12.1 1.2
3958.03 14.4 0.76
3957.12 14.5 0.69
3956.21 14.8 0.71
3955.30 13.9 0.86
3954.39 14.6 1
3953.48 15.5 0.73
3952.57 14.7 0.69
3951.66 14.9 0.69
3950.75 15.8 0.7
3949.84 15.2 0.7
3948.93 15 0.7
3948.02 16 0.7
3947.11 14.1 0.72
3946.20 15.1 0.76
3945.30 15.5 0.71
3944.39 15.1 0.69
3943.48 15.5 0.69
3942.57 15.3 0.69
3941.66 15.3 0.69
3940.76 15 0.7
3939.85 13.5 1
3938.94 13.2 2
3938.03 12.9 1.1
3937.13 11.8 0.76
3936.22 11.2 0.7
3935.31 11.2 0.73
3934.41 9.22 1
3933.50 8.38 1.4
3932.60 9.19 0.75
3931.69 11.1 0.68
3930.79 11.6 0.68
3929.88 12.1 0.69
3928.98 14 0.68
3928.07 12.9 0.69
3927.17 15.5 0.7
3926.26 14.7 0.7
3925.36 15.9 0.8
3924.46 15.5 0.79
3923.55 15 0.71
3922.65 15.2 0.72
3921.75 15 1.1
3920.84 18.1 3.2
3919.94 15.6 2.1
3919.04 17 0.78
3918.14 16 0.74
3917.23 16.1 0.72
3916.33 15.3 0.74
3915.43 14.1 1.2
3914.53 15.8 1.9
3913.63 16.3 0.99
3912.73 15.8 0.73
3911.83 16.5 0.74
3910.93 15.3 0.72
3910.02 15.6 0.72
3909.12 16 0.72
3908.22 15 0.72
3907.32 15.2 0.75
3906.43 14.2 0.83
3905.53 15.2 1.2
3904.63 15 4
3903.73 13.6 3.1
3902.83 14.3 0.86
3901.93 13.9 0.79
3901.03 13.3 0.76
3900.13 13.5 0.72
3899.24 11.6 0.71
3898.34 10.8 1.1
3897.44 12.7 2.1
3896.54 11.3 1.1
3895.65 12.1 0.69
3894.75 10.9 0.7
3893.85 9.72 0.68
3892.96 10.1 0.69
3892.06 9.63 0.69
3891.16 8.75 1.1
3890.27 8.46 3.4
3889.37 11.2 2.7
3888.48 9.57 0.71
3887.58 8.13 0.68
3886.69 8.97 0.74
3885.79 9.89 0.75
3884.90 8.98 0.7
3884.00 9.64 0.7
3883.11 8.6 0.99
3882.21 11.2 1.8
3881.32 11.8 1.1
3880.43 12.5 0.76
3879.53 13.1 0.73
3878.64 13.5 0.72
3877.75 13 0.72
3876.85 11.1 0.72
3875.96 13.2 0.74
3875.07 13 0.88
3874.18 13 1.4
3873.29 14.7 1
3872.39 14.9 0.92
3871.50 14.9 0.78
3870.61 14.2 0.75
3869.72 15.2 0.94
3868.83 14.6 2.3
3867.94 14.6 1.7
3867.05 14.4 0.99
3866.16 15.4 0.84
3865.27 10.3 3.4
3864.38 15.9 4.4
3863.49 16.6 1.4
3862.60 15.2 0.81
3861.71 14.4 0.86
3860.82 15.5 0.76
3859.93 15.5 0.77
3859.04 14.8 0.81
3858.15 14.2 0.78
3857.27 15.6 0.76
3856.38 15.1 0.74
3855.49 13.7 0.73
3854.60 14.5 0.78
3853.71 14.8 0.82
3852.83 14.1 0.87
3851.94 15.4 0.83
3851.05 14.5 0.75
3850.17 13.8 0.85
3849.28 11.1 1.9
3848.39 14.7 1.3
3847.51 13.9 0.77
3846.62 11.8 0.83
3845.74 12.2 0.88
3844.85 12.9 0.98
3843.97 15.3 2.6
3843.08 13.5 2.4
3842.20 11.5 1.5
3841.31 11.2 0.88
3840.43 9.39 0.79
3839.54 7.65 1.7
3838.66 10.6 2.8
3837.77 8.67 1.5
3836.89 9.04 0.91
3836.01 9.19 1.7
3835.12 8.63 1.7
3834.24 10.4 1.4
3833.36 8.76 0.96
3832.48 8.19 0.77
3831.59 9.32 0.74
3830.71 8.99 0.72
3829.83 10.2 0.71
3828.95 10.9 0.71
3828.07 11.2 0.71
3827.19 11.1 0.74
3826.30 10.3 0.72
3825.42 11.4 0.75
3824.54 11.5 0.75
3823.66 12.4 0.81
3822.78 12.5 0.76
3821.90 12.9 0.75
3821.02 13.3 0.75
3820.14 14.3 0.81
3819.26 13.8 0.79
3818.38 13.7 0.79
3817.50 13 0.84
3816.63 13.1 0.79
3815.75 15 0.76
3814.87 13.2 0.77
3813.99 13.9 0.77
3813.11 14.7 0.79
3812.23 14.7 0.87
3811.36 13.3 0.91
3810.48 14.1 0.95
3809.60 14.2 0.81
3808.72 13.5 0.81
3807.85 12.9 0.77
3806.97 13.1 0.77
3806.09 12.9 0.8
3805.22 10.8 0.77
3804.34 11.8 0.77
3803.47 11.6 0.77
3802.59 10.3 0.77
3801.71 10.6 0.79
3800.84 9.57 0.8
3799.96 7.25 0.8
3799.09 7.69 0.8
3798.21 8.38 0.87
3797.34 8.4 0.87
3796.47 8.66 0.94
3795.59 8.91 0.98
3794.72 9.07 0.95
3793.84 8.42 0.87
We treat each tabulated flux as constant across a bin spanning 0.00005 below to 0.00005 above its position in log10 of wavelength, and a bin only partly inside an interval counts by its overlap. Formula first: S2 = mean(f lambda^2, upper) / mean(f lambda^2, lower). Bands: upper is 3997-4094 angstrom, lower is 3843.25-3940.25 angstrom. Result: 1.34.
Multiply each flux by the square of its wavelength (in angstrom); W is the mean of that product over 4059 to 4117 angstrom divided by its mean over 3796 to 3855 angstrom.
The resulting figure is 1.4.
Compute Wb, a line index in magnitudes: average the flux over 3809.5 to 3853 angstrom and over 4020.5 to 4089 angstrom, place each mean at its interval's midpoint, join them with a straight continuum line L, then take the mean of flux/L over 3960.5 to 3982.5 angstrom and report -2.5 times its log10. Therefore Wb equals 0.41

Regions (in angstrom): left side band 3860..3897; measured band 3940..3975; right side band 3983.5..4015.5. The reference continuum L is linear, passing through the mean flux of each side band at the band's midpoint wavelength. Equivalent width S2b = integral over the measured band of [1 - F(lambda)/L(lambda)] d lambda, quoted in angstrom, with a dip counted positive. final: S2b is 5.4 angstrom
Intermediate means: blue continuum 12.3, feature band 12.4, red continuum 16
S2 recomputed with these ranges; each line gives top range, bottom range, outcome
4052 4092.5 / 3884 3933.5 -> 1.32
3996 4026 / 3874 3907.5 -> 1.52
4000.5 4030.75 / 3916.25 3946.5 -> 1.26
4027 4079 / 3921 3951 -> 1.32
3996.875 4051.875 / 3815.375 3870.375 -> 1.47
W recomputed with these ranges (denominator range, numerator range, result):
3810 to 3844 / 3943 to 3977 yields 1.11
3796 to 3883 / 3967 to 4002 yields 1.15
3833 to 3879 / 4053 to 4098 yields 1.33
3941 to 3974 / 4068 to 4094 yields 1.30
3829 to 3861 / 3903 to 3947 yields 1.23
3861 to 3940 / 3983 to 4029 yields 1.31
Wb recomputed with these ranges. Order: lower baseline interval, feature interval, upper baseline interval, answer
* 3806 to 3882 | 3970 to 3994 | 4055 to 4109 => 0.06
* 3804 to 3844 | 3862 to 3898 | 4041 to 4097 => 0.05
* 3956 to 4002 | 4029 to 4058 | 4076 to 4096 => -0.24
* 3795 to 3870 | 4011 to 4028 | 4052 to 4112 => -0.20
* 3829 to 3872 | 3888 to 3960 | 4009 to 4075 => 0.06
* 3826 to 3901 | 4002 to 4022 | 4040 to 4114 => -0.17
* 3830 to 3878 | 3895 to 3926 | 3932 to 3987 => -0.17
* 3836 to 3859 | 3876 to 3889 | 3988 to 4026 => 0.25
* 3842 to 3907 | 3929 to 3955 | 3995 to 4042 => 0.10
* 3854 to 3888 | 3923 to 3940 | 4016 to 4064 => 0.17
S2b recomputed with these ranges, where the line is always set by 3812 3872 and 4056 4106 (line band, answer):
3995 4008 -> -2.0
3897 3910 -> -0.6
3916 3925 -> -1.7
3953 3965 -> 0.6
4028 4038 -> -2.0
